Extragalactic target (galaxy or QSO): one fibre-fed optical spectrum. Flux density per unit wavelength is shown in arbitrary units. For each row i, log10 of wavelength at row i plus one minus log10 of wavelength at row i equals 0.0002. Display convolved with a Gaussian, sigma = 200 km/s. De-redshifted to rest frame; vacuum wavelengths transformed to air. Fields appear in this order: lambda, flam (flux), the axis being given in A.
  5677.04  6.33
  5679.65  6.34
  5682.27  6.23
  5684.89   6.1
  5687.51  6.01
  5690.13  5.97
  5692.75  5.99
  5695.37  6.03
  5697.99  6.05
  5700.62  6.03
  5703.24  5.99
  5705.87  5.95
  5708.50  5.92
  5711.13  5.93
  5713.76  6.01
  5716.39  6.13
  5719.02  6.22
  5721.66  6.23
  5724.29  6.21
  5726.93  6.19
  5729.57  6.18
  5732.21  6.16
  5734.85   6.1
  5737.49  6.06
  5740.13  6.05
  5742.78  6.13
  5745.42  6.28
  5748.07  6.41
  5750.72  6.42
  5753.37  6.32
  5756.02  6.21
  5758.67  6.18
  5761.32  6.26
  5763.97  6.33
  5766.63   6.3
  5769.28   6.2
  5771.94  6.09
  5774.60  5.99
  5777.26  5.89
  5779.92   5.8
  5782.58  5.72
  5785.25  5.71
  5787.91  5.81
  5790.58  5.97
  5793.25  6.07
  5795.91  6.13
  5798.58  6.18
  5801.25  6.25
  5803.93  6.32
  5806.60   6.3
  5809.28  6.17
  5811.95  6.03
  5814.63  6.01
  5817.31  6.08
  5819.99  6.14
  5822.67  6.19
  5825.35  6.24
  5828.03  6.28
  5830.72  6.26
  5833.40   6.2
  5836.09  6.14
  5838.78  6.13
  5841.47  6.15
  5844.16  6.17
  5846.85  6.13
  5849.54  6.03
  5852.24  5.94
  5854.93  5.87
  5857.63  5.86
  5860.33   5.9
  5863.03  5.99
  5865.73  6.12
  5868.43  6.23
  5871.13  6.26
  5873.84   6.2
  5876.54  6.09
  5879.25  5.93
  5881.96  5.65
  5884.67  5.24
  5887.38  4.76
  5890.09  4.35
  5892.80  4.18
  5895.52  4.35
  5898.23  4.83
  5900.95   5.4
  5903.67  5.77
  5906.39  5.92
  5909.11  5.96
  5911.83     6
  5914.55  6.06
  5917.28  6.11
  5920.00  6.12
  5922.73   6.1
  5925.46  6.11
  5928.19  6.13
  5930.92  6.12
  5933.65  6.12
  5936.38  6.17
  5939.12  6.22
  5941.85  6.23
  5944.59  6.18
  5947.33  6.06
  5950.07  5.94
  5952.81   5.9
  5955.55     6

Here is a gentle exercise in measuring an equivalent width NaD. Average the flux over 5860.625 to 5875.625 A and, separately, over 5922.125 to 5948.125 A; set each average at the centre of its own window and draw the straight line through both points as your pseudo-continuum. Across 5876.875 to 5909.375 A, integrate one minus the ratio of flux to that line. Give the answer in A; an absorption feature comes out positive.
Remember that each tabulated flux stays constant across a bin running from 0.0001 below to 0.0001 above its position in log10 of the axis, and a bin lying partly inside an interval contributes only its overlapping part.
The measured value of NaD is 5.0 A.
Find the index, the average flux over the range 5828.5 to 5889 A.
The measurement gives 5.96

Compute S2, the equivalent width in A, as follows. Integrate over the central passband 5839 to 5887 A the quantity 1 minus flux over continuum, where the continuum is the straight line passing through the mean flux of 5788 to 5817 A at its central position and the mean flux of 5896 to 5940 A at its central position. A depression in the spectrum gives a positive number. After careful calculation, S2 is 0.4 A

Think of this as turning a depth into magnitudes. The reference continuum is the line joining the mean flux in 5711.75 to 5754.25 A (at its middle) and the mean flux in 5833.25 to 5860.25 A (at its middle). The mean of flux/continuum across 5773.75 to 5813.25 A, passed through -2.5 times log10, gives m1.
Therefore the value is 0.02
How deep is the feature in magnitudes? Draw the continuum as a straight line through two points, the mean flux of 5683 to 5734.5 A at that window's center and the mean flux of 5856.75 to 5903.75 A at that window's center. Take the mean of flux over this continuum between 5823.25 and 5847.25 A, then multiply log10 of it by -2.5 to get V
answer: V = -0.10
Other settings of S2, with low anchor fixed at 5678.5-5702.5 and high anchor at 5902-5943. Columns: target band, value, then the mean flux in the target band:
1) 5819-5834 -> -0.4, 6.22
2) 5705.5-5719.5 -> 0.1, 6.02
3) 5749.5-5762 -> -0.4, 6.28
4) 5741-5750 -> -0.3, 6.27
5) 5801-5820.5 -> -0.3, 6.16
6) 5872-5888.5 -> 1.1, 5.67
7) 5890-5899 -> 2.5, 4.41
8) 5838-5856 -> 0.0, 6.06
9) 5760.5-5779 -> -0.2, 6.14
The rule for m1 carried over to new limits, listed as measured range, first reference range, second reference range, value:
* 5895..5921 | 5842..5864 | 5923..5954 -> 0.070 mag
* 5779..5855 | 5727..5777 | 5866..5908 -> -0.048 mag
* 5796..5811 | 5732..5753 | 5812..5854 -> -0.012 mag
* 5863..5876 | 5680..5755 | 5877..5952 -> -0.067 mag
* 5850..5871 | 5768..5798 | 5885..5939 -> -0.047 mag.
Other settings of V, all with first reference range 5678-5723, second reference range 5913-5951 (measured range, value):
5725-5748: -0.01 mag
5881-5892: 0.23 mag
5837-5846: -0.01 mag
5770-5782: 0.03 mag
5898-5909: 0.10 mag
